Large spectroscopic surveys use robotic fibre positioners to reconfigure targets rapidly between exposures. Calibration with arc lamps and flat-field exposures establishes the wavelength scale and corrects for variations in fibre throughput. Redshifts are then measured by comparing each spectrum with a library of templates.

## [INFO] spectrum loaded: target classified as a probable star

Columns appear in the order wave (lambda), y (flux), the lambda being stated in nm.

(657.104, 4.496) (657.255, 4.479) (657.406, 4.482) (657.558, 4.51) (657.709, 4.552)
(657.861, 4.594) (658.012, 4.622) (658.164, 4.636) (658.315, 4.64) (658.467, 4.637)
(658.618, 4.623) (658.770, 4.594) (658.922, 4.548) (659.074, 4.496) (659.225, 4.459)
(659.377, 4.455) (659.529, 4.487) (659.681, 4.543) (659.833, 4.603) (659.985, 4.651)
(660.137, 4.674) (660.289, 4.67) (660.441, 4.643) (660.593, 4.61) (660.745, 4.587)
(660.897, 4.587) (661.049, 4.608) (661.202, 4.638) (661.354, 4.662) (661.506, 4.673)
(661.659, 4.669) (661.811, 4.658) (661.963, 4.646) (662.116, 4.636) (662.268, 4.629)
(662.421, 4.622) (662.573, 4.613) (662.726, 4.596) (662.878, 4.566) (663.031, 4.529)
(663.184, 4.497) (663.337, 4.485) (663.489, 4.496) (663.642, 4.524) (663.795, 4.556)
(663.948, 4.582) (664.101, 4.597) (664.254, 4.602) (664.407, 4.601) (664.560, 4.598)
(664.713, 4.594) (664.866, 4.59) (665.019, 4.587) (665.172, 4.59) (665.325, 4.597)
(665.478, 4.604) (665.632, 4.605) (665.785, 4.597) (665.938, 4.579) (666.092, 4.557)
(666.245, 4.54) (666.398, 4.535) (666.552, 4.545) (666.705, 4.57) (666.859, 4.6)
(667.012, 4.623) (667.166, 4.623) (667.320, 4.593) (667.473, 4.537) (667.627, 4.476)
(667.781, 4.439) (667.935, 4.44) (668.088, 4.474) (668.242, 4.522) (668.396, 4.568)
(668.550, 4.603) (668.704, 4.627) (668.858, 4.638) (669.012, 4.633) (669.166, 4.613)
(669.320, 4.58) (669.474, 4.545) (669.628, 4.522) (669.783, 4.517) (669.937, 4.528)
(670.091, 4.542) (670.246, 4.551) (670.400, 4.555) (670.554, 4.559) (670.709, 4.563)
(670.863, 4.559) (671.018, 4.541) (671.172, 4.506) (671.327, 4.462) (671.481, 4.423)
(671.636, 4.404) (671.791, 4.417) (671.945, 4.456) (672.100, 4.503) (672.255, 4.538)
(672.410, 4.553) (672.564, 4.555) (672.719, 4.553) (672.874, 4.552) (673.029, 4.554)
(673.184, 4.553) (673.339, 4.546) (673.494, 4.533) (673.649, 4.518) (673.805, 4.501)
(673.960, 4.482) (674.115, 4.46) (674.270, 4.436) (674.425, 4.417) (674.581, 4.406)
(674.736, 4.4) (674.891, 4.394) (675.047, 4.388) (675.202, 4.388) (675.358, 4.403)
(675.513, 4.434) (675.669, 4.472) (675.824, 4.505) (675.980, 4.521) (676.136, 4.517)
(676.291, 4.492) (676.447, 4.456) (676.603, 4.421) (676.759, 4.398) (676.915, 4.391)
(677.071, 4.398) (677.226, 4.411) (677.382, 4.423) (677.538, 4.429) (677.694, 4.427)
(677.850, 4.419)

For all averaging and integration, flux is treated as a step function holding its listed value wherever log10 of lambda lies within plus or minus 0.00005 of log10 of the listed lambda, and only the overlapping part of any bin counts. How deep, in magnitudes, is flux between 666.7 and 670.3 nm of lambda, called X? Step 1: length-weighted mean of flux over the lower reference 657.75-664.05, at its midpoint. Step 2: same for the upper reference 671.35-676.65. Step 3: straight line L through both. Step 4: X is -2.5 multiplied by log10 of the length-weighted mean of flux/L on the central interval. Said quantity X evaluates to -0.008 mag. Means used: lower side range 4.59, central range 4.56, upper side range 4.48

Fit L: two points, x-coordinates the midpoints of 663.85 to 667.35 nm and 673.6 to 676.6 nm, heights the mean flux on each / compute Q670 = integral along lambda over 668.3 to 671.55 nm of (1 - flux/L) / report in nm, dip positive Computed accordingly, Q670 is -0.02 nm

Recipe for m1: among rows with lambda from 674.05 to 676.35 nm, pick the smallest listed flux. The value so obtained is 4.388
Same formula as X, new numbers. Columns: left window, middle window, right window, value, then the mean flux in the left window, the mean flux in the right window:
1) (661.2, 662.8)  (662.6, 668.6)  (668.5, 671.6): 0.01 mag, 4.64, 4.55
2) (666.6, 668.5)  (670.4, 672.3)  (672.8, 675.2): 0.00 mag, 4.54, 4.47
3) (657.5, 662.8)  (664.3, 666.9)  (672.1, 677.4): -0.01 mag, 4.6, 4.47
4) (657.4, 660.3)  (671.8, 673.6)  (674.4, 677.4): -0.02 mag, 4.57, 4.43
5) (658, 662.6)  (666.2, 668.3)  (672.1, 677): 0.00 mag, 4.61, 4.48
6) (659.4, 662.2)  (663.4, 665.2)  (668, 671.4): 0.00 mag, 4.62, 4.55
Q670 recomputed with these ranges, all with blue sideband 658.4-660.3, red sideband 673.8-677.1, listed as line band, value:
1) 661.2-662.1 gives -0.02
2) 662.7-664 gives 0.00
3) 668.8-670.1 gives -0.02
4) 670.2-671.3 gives -0.02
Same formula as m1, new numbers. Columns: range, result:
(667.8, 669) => 4.44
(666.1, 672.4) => 4.404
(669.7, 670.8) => 4.517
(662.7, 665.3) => 4.485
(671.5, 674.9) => 4.394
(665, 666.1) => 4.557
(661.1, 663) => 4.566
